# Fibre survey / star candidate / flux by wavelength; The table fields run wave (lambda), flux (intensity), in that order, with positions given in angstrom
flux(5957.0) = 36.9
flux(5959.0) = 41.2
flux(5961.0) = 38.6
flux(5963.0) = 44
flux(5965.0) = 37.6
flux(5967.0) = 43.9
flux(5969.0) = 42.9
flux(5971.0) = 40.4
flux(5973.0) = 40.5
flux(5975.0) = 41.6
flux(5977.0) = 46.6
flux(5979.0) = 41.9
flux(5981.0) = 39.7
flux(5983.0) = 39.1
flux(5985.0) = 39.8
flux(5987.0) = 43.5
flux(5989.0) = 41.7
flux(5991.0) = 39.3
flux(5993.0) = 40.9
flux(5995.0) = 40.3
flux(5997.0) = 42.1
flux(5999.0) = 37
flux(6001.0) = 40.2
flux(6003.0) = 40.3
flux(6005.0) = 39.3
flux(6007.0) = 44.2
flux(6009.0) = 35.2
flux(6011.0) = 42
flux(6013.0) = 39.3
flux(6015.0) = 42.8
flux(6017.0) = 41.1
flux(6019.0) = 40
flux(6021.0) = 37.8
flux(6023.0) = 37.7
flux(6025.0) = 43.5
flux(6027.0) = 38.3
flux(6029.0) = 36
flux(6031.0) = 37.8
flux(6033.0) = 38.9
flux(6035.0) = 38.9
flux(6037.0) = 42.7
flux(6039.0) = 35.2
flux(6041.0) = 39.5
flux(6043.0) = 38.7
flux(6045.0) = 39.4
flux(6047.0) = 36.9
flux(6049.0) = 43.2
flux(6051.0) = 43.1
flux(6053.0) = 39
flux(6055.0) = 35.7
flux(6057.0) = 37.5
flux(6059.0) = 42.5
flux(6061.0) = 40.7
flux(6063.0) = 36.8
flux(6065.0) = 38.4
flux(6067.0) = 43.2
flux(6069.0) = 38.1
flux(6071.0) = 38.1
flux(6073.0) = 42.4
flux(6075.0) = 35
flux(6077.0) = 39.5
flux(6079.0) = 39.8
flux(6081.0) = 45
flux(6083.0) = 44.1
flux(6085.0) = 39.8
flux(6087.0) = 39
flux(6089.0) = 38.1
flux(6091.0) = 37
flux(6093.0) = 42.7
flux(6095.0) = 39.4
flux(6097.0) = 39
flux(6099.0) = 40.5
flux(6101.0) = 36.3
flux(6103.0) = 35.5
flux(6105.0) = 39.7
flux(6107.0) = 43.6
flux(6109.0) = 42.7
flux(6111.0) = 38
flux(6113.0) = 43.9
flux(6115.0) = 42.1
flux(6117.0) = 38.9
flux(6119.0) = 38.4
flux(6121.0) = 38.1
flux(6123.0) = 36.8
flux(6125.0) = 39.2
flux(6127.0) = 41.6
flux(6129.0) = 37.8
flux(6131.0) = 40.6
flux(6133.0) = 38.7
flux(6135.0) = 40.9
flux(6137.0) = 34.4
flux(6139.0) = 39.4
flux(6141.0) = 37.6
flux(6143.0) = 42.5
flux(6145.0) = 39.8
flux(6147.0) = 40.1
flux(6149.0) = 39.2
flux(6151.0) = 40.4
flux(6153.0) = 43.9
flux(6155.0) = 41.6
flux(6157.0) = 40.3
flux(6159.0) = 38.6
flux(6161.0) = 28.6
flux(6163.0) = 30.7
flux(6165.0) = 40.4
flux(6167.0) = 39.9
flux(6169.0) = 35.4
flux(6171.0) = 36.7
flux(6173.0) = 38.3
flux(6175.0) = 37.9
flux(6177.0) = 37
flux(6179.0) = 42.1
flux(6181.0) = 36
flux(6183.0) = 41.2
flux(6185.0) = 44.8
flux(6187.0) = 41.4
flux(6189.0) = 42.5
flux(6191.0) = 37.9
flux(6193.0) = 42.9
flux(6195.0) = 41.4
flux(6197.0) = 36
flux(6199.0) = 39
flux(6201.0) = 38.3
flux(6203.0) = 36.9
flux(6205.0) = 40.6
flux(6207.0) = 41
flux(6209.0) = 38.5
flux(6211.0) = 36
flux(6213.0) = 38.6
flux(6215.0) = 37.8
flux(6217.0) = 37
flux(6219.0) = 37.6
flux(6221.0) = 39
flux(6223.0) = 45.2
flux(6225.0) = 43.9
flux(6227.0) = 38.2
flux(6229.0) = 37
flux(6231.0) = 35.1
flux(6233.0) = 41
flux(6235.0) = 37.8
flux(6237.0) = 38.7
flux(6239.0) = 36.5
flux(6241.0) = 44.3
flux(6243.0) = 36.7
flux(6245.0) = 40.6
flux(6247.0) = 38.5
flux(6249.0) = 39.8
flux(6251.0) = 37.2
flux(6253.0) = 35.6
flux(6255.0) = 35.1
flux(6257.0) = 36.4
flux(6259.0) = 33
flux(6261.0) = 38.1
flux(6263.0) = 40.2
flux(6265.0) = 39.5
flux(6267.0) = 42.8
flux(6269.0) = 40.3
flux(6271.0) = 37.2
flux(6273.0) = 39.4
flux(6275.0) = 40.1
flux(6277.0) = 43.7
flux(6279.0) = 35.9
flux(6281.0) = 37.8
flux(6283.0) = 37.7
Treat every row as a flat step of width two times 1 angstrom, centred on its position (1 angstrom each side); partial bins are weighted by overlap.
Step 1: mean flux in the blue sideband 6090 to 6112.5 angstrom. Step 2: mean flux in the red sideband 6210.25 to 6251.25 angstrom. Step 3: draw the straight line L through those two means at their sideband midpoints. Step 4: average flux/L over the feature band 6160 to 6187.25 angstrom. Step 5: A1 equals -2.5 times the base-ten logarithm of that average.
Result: 0.04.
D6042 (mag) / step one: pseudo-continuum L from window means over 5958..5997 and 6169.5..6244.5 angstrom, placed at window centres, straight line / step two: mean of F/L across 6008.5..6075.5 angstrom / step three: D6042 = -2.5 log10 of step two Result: 0.04 mag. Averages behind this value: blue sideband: 41.3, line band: 39.3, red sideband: 39.2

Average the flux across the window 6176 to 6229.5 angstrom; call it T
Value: 39.6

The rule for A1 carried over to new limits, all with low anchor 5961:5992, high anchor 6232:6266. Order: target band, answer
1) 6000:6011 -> 0.03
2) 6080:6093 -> -0.02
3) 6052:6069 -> 0.03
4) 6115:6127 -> 0.02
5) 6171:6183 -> 0.02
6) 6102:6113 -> -0.01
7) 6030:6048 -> 0.05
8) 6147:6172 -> 0.03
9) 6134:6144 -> 0.01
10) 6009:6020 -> 0.01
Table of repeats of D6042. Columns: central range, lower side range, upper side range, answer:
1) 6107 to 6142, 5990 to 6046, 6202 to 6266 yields -0.012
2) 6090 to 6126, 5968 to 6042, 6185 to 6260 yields 0.000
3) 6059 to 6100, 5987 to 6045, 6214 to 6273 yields -0.013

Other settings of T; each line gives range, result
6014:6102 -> 39.5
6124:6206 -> 39.1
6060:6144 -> 39.6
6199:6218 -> 38.3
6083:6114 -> 39.8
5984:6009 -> 40.5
